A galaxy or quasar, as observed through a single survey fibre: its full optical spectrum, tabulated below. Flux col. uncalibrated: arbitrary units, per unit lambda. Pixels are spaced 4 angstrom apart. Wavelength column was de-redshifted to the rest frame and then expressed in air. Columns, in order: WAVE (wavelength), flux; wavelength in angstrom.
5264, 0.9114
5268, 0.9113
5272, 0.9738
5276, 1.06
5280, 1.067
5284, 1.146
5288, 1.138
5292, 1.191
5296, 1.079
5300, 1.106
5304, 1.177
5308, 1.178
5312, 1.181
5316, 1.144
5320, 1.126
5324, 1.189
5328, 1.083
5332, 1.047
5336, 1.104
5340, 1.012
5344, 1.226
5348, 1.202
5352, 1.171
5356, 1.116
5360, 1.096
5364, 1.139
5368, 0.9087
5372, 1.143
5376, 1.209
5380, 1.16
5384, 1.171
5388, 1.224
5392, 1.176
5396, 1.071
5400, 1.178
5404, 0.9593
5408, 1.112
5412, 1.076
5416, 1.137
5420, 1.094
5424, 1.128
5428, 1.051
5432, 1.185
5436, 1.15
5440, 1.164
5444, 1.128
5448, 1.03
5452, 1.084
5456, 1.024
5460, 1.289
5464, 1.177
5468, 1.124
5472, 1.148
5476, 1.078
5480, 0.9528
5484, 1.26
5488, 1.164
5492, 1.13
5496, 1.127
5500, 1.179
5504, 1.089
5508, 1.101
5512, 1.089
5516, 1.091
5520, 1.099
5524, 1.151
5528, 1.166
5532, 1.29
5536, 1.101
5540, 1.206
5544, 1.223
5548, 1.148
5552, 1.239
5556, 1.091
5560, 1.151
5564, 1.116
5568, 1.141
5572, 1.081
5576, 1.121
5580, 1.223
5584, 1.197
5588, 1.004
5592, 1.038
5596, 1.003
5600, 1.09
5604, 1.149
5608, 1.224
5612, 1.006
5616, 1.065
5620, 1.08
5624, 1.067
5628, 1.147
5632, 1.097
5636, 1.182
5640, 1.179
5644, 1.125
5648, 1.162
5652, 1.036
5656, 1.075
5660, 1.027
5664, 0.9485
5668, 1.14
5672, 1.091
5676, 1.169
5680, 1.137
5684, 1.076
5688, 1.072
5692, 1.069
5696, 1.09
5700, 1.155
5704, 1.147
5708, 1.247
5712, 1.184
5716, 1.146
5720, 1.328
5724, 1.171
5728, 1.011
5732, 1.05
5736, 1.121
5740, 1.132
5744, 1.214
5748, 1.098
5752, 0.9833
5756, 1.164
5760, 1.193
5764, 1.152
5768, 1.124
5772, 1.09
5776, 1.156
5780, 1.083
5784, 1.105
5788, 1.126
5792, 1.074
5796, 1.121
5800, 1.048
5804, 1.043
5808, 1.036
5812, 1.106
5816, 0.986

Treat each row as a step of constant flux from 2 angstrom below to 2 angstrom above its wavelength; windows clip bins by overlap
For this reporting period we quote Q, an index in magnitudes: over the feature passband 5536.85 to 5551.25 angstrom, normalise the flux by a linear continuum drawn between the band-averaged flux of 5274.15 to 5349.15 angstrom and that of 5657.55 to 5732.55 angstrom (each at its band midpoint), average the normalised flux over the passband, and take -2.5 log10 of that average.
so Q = -0.062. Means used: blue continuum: 1.13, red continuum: 1.12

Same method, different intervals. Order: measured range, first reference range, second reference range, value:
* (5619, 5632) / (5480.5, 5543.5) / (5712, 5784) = 0.04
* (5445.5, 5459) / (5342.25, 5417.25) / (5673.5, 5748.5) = 0.06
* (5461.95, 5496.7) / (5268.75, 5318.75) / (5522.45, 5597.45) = 0.00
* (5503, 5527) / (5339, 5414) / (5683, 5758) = 0.02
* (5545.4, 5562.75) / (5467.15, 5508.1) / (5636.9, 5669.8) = -0.05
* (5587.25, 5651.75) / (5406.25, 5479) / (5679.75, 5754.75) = 0.02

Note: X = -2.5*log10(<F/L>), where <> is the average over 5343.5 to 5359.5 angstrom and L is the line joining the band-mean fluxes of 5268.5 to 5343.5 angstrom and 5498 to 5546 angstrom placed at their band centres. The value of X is -0.05 mag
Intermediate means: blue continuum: 1.11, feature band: 1.17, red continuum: 1.15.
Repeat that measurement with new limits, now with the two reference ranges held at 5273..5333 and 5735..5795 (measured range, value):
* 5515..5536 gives -0.032 mag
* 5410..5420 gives 0.020 mag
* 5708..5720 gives -0.079 mag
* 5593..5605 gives 0.051 mag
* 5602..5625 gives 0.022 mag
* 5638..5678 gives 0.026 mag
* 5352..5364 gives 0.003 mag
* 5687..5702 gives 0.023 mag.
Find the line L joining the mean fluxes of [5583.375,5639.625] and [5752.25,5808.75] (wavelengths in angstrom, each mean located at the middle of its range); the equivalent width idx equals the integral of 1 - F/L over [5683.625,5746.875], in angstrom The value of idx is -2.1 angstrom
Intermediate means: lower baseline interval 1.1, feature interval 1.14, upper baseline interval 1.11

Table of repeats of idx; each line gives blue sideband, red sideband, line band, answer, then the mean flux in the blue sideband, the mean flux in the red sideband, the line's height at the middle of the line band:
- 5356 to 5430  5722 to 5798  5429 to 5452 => -0.2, 1.11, 1.11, 1.11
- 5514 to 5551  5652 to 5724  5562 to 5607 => 1.7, 1.17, 1.12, 1.15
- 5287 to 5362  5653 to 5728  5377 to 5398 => -0.6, 1.14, 1.12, 1.13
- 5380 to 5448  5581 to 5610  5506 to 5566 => -2.2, 1.12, 1.1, 1.11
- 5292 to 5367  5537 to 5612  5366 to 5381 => 0.4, 1.13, 1.13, 1.13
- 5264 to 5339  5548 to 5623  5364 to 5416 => -0.7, 1.1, 1.11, 1.1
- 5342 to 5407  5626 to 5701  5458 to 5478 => -0.7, 1.13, 1.1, 1.12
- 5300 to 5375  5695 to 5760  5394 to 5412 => 0.8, 1.13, 1.14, 1.13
